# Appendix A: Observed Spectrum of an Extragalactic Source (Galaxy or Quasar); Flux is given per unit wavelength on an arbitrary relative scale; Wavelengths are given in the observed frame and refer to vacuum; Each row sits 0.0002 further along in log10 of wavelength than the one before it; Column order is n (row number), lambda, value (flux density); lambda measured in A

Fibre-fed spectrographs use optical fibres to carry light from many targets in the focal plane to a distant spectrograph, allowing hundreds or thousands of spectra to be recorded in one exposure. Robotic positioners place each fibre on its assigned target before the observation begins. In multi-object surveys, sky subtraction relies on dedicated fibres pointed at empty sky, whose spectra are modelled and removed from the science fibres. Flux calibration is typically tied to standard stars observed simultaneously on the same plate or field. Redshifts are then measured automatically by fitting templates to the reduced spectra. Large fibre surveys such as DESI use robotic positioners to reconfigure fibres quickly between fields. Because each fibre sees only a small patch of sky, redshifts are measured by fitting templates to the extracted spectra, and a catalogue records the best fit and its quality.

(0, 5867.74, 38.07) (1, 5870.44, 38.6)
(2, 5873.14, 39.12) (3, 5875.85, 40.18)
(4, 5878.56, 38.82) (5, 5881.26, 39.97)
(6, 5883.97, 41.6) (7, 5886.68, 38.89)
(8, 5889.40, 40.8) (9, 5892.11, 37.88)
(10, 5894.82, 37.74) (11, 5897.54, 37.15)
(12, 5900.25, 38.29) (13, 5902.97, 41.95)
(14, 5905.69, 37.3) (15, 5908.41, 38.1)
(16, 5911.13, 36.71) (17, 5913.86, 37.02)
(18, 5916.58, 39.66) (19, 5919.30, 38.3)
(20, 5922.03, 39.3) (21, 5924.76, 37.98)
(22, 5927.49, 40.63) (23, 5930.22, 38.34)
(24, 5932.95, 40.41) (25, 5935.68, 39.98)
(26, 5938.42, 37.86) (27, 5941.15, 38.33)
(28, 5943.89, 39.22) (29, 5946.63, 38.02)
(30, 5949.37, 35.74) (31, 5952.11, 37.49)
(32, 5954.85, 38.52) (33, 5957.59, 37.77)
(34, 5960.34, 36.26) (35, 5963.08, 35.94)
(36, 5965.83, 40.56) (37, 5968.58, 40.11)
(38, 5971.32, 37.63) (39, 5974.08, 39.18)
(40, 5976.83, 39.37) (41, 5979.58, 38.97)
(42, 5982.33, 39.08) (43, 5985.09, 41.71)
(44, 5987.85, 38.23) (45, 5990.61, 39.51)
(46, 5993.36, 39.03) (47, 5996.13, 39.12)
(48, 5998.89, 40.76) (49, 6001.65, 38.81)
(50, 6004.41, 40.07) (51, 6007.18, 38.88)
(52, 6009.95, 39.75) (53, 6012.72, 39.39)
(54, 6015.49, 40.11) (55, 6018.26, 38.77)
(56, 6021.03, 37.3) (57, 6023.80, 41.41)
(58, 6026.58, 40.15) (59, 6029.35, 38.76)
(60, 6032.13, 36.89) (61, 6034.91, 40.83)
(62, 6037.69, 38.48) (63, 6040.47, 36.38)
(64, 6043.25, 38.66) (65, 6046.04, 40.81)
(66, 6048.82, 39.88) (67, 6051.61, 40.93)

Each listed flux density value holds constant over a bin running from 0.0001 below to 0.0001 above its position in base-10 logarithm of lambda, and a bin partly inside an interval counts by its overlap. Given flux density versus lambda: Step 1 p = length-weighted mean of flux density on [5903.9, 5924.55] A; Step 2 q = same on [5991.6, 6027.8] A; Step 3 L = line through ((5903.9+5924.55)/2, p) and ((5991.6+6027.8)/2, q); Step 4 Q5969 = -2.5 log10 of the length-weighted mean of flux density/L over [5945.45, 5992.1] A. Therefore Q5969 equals 0.012 mag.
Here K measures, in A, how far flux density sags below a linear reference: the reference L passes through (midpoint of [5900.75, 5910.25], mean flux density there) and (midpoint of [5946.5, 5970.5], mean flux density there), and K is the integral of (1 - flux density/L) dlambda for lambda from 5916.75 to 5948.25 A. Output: -0.5 A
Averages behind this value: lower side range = 38.9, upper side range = 37.8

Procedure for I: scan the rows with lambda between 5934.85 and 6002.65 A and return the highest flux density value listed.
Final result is 41.71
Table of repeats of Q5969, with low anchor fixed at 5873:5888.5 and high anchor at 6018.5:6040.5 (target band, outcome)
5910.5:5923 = 0.04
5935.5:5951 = 0.04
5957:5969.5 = 0.04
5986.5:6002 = 0.00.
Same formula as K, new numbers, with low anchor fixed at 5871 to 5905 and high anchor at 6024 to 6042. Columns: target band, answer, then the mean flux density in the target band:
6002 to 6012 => -0.16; 39.5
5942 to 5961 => 0.69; 37.6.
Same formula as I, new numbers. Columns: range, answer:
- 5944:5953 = 38.02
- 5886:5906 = 41.95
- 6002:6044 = 41.41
